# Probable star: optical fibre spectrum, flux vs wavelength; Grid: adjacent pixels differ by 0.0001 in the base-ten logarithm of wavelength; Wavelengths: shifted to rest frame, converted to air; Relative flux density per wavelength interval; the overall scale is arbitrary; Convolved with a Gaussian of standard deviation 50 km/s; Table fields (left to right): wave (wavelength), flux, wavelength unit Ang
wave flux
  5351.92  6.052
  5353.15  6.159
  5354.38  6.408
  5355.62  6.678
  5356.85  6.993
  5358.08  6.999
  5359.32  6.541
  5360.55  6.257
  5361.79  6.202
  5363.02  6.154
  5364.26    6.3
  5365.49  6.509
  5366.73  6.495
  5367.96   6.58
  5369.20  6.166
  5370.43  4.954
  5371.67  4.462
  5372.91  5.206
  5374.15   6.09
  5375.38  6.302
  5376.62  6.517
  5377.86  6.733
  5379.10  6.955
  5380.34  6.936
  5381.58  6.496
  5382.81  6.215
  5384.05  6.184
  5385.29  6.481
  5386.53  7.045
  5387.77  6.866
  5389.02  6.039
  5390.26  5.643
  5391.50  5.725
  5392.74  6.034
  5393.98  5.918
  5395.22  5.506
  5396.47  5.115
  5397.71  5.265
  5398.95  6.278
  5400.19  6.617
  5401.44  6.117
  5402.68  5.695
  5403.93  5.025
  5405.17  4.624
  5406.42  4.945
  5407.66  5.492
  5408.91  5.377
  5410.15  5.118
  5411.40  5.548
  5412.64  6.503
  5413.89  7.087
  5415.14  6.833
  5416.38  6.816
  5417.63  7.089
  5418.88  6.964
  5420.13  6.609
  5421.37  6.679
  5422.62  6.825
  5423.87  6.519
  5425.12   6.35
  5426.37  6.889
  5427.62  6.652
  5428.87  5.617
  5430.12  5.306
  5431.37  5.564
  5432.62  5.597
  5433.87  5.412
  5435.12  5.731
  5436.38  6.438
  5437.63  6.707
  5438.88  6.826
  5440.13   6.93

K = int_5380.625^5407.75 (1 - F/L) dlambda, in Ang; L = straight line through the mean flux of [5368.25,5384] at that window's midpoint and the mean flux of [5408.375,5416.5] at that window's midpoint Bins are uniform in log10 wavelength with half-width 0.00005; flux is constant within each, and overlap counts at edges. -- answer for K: 1.0 Ang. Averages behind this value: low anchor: 6.1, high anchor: 6.16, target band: 5.9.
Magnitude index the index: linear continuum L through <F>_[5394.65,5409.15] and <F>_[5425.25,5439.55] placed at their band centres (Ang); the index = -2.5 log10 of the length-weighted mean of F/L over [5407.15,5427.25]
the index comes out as -0.11 mag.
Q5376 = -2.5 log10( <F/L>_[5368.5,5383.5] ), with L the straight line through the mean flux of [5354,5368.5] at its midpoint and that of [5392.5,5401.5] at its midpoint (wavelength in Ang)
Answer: 0.02 mag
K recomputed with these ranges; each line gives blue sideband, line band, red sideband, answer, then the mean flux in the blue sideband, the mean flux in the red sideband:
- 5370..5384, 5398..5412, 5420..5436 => 1.35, 6.1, 6.12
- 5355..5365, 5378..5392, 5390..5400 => -1.11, 6.52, 5.73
